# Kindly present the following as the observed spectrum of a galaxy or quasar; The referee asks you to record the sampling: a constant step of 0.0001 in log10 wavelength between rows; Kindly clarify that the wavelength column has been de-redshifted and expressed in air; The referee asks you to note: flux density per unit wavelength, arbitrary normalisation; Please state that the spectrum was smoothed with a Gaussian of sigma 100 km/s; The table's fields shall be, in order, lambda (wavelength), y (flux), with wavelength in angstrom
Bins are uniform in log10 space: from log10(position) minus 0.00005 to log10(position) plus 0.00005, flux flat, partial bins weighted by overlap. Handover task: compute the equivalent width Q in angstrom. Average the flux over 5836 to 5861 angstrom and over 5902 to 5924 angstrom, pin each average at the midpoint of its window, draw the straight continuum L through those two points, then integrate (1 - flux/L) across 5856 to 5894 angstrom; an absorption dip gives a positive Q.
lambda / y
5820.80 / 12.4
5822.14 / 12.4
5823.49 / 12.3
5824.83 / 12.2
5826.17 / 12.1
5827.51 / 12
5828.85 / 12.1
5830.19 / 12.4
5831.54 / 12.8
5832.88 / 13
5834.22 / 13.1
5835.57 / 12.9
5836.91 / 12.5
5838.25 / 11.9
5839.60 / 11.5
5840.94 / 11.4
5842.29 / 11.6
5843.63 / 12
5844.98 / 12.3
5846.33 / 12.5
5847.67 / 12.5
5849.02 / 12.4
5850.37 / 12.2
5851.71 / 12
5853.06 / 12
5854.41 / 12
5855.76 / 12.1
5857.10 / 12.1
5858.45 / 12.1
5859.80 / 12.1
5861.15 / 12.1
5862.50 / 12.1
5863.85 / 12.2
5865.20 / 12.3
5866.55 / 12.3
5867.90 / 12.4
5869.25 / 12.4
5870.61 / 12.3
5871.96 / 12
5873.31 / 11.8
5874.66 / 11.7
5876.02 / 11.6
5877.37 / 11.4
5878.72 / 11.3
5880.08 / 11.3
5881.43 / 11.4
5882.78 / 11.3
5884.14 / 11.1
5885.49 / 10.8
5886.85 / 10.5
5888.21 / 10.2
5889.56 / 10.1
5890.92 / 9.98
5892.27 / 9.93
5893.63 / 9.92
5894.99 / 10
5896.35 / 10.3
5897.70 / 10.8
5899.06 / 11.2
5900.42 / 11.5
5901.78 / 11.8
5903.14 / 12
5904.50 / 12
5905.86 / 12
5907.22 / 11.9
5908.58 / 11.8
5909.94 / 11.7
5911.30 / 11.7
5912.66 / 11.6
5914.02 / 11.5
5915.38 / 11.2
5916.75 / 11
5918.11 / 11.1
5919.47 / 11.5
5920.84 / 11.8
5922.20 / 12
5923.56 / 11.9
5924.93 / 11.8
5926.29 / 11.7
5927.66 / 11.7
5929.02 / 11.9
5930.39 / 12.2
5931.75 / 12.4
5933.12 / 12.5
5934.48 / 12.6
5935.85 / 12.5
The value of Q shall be 1.4 angstrom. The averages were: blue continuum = 12.1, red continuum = 11.7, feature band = 11.5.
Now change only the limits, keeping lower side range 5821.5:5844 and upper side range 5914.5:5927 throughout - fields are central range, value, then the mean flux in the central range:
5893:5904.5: 0.7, 11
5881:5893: 1.3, 10.6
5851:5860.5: 0.0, 12.1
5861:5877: -0.2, 12.1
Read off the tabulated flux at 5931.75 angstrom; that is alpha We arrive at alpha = 12.4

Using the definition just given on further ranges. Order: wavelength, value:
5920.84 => 11.8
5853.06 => 12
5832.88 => 13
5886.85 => 10.5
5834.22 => 13.1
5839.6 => 11.5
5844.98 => 12.3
